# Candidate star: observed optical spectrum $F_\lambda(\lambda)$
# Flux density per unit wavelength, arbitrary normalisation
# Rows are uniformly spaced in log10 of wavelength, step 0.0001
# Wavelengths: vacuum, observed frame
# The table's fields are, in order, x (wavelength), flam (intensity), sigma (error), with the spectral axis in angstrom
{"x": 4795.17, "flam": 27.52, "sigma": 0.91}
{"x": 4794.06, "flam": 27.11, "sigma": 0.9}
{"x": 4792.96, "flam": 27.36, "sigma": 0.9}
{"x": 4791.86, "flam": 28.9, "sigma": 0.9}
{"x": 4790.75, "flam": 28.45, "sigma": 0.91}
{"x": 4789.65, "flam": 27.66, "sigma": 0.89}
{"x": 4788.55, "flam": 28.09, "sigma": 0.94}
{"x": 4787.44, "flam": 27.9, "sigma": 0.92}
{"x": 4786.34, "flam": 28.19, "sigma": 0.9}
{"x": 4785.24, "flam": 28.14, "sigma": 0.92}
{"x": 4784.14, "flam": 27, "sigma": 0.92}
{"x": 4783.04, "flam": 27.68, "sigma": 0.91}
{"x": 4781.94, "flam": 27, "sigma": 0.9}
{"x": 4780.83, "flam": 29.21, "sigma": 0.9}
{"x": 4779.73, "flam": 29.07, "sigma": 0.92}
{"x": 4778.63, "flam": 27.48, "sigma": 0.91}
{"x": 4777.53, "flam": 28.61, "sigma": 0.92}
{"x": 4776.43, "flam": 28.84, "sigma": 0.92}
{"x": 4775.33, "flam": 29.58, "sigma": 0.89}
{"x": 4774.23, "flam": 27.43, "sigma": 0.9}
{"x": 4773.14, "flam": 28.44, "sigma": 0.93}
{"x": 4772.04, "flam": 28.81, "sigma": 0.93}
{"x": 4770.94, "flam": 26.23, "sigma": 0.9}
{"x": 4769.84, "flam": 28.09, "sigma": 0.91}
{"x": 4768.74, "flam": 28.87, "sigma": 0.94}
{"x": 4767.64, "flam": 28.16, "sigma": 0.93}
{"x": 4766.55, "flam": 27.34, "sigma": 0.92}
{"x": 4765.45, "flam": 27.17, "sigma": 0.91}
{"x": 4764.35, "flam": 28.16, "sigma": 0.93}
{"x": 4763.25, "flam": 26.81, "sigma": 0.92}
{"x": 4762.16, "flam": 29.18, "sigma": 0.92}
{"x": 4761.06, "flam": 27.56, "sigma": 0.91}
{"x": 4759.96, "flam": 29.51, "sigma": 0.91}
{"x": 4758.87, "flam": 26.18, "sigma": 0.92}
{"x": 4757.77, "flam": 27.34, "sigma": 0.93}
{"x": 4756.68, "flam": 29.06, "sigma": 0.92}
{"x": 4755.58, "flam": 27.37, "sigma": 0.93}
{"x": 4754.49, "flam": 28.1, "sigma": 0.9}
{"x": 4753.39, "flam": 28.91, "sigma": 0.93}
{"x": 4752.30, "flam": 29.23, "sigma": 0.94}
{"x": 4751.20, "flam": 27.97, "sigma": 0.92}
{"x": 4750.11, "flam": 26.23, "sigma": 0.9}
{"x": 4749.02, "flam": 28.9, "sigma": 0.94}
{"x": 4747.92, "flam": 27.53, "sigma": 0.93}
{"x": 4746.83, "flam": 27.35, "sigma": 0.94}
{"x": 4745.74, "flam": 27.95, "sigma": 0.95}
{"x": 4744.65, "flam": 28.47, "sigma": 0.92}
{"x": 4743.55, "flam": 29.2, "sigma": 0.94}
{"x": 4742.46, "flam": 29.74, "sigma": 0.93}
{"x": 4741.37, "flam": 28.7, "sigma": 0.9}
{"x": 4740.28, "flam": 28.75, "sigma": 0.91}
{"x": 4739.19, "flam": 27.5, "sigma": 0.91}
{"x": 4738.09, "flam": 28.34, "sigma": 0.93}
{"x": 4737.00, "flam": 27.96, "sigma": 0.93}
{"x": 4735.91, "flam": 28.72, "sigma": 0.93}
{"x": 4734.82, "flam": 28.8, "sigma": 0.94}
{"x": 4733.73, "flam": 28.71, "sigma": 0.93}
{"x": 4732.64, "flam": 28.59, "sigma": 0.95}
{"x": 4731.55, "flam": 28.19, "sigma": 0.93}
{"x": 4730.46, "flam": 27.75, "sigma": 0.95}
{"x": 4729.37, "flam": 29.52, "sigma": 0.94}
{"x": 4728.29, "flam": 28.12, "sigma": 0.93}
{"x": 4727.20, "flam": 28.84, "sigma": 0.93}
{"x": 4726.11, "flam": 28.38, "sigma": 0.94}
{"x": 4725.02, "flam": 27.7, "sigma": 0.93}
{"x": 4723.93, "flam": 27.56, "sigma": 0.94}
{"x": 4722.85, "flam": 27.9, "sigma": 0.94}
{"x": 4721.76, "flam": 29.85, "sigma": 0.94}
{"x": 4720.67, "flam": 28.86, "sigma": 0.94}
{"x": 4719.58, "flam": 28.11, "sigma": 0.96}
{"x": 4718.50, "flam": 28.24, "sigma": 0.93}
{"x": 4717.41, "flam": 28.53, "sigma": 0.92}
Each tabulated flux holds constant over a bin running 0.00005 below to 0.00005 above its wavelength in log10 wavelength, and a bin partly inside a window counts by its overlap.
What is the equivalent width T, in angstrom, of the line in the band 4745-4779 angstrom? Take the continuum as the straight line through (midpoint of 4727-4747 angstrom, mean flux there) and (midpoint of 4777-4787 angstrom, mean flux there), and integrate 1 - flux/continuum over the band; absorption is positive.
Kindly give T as 0.3 angstrom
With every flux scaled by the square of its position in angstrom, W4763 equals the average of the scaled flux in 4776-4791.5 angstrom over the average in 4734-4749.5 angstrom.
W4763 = 1.0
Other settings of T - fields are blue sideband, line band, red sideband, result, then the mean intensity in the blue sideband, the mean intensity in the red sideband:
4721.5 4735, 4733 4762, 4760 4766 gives -0.1 angstrom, 28.4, 27.9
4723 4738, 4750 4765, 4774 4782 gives 0.2 angstrom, 28.4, 28.5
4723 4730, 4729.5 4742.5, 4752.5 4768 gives -0.1 angstrom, 28.4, 28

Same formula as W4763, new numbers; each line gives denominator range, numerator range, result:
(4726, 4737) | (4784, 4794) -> 1.00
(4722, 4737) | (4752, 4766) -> 1.00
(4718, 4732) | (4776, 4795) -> 1.01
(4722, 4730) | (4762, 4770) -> 1.00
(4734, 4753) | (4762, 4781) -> 1.01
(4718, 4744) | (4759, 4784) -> 1.00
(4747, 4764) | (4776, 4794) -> 1.02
